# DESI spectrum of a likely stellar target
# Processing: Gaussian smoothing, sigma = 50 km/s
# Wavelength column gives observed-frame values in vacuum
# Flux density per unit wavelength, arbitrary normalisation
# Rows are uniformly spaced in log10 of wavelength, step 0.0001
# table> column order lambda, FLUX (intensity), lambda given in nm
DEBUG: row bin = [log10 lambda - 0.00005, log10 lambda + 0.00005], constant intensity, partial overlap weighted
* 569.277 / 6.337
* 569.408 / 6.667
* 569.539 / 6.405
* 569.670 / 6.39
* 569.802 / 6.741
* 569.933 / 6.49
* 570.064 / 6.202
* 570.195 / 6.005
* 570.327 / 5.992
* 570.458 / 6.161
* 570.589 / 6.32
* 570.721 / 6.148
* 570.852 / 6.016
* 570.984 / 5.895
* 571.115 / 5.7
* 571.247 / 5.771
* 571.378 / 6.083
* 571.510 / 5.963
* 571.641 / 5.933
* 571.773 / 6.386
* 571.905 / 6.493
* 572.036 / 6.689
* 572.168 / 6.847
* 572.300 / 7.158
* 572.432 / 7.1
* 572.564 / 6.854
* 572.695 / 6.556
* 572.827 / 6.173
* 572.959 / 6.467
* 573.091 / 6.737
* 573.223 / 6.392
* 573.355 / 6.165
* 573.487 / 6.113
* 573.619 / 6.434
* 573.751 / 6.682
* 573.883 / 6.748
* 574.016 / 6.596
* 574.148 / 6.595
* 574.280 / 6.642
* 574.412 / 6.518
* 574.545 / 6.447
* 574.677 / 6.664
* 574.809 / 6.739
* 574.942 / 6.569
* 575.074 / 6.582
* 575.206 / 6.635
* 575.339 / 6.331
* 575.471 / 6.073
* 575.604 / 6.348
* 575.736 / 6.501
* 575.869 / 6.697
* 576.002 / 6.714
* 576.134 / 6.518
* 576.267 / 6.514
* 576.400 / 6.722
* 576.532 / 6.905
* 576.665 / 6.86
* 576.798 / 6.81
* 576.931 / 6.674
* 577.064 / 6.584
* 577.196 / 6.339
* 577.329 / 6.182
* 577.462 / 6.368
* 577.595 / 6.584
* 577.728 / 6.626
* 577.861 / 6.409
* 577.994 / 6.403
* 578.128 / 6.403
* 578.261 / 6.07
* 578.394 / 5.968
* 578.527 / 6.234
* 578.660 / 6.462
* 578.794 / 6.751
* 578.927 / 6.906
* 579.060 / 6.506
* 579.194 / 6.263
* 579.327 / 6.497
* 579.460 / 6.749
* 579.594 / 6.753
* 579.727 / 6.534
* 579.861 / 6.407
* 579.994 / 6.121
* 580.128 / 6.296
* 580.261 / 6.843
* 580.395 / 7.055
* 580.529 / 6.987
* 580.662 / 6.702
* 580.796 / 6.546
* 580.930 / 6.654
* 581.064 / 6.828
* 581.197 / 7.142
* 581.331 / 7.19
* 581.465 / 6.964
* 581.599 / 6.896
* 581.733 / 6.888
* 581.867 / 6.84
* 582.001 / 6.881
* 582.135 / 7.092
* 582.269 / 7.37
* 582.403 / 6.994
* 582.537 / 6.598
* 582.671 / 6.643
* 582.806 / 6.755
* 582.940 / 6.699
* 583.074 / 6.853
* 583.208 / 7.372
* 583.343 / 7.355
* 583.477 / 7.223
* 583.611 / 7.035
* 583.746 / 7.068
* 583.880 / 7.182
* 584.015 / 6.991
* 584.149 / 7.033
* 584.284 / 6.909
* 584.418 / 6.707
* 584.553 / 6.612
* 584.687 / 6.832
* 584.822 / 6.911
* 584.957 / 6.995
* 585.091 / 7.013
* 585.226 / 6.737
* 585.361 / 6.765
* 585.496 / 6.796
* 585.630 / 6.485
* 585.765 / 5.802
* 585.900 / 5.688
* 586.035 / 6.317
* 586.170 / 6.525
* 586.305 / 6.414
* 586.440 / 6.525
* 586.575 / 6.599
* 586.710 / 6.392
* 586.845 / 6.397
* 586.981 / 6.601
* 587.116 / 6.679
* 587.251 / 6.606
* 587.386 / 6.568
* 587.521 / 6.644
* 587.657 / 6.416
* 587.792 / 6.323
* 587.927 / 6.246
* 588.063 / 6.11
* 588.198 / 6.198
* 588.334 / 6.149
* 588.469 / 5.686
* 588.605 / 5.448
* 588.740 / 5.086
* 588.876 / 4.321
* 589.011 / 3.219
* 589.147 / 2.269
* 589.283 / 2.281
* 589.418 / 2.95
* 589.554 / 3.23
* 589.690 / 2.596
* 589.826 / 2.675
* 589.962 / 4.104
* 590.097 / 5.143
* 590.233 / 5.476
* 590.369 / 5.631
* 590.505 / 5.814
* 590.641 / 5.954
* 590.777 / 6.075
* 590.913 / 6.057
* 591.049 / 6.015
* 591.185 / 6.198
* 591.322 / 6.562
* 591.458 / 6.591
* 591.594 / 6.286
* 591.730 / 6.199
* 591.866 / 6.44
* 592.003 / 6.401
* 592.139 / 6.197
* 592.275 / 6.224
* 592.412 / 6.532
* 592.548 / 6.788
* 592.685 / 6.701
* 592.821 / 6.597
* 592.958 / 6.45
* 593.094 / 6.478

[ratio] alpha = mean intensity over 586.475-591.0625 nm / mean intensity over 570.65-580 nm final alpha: 0.82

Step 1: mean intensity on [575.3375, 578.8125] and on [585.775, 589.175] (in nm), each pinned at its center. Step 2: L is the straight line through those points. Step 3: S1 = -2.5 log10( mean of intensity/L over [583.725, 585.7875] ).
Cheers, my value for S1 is -0.12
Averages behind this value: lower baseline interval 6.48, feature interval 6.82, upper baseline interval 5.94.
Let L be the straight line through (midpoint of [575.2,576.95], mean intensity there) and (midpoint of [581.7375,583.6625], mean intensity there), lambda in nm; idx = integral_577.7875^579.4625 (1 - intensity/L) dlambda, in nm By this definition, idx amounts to 0.08 nm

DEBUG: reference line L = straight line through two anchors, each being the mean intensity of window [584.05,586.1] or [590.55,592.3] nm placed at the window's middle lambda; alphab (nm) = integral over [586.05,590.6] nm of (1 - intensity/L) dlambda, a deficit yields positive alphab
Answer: 0.80 nm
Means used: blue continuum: 6.65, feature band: 5.33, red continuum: 6.24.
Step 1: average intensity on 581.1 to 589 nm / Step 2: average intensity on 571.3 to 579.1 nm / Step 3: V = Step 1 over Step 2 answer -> 1.01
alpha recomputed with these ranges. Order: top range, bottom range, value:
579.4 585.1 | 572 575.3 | 1.04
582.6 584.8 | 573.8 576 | 1.06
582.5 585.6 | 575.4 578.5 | 1.07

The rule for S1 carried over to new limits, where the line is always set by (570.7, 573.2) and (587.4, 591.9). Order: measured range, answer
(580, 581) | -0.15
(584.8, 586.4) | -0.19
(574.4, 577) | -0.08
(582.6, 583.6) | -0.23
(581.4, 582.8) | -0.21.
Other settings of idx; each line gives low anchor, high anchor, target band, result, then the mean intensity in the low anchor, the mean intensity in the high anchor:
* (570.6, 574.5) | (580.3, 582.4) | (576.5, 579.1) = 0.087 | 6.41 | 6.94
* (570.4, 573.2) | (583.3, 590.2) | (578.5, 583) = -0.493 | 6.36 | 5.89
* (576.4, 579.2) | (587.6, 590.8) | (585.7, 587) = -0.276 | 6.5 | 4.79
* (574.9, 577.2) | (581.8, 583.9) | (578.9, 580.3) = 0.058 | 6.59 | 6.99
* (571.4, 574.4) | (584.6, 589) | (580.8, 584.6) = -0.357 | 6.53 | 6.28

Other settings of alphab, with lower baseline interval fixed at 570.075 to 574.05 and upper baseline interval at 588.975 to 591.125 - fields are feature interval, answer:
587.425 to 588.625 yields -0.41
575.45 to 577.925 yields -0.31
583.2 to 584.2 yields -0.41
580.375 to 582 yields -0.47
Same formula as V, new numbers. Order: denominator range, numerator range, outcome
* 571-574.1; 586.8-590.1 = 0.78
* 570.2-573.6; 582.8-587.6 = 1.06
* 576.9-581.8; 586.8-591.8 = 0.81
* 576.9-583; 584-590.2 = 0.86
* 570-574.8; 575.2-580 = 1.02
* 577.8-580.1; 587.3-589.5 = 0.80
